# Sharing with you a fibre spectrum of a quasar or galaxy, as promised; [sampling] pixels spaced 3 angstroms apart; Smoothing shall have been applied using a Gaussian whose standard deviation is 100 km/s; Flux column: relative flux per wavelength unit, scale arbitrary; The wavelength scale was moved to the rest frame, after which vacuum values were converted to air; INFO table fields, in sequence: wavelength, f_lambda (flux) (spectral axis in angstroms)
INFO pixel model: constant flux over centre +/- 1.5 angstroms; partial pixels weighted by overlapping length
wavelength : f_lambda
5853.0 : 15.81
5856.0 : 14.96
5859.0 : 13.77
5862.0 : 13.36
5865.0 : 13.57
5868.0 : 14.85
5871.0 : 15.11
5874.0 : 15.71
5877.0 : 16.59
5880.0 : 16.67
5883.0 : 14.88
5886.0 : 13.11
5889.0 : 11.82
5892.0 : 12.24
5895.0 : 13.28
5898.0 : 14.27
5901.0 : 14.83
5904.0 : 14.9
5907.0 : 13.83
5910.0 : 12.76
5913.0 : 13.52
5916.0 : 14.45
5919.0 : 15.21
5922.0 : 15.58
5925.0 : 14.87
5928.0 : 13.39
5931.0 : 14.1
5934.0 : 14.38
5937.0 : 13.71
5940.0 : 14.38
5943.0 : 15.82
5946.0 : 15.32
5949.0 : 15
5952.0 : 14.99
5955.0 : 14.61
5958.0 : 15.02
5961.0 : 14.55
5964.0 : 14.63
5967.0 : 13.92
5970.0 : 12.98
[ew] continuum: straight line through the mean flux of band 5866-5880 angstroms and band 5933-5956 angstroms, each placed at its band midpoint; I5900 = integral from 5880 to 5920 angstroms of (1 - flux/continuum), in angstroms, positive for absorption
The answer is 3.7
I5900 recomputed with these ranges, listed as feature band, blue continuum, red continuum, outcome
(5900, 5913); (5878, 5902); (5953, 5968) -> 0.08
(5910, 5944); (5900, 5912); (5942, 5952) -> 0.65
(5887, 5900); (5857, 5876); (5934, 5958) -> 1.43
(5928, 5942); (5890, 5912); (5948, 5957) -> 0.33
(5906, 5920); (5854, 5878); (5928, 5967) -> 0.72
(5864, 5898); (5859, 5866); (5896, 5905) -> -0.83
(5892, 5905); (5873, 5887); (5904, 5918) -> 0.38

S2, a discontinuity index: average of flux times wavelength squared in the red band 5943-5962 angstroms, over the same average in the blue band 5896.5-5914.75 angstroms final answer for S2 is 1.1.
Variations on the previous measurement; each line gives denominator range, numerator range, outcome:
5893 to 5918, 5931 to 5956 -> 1.07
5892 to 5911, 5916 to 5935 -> 1.06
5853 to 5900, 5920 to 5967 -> 1.05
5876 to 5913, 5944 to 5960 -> 1.09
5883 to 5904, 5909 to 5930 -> 1.07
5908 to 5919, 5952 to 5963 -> 1.08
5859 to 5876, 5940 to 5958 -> 1.07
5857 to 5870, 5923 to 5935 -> 1.04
